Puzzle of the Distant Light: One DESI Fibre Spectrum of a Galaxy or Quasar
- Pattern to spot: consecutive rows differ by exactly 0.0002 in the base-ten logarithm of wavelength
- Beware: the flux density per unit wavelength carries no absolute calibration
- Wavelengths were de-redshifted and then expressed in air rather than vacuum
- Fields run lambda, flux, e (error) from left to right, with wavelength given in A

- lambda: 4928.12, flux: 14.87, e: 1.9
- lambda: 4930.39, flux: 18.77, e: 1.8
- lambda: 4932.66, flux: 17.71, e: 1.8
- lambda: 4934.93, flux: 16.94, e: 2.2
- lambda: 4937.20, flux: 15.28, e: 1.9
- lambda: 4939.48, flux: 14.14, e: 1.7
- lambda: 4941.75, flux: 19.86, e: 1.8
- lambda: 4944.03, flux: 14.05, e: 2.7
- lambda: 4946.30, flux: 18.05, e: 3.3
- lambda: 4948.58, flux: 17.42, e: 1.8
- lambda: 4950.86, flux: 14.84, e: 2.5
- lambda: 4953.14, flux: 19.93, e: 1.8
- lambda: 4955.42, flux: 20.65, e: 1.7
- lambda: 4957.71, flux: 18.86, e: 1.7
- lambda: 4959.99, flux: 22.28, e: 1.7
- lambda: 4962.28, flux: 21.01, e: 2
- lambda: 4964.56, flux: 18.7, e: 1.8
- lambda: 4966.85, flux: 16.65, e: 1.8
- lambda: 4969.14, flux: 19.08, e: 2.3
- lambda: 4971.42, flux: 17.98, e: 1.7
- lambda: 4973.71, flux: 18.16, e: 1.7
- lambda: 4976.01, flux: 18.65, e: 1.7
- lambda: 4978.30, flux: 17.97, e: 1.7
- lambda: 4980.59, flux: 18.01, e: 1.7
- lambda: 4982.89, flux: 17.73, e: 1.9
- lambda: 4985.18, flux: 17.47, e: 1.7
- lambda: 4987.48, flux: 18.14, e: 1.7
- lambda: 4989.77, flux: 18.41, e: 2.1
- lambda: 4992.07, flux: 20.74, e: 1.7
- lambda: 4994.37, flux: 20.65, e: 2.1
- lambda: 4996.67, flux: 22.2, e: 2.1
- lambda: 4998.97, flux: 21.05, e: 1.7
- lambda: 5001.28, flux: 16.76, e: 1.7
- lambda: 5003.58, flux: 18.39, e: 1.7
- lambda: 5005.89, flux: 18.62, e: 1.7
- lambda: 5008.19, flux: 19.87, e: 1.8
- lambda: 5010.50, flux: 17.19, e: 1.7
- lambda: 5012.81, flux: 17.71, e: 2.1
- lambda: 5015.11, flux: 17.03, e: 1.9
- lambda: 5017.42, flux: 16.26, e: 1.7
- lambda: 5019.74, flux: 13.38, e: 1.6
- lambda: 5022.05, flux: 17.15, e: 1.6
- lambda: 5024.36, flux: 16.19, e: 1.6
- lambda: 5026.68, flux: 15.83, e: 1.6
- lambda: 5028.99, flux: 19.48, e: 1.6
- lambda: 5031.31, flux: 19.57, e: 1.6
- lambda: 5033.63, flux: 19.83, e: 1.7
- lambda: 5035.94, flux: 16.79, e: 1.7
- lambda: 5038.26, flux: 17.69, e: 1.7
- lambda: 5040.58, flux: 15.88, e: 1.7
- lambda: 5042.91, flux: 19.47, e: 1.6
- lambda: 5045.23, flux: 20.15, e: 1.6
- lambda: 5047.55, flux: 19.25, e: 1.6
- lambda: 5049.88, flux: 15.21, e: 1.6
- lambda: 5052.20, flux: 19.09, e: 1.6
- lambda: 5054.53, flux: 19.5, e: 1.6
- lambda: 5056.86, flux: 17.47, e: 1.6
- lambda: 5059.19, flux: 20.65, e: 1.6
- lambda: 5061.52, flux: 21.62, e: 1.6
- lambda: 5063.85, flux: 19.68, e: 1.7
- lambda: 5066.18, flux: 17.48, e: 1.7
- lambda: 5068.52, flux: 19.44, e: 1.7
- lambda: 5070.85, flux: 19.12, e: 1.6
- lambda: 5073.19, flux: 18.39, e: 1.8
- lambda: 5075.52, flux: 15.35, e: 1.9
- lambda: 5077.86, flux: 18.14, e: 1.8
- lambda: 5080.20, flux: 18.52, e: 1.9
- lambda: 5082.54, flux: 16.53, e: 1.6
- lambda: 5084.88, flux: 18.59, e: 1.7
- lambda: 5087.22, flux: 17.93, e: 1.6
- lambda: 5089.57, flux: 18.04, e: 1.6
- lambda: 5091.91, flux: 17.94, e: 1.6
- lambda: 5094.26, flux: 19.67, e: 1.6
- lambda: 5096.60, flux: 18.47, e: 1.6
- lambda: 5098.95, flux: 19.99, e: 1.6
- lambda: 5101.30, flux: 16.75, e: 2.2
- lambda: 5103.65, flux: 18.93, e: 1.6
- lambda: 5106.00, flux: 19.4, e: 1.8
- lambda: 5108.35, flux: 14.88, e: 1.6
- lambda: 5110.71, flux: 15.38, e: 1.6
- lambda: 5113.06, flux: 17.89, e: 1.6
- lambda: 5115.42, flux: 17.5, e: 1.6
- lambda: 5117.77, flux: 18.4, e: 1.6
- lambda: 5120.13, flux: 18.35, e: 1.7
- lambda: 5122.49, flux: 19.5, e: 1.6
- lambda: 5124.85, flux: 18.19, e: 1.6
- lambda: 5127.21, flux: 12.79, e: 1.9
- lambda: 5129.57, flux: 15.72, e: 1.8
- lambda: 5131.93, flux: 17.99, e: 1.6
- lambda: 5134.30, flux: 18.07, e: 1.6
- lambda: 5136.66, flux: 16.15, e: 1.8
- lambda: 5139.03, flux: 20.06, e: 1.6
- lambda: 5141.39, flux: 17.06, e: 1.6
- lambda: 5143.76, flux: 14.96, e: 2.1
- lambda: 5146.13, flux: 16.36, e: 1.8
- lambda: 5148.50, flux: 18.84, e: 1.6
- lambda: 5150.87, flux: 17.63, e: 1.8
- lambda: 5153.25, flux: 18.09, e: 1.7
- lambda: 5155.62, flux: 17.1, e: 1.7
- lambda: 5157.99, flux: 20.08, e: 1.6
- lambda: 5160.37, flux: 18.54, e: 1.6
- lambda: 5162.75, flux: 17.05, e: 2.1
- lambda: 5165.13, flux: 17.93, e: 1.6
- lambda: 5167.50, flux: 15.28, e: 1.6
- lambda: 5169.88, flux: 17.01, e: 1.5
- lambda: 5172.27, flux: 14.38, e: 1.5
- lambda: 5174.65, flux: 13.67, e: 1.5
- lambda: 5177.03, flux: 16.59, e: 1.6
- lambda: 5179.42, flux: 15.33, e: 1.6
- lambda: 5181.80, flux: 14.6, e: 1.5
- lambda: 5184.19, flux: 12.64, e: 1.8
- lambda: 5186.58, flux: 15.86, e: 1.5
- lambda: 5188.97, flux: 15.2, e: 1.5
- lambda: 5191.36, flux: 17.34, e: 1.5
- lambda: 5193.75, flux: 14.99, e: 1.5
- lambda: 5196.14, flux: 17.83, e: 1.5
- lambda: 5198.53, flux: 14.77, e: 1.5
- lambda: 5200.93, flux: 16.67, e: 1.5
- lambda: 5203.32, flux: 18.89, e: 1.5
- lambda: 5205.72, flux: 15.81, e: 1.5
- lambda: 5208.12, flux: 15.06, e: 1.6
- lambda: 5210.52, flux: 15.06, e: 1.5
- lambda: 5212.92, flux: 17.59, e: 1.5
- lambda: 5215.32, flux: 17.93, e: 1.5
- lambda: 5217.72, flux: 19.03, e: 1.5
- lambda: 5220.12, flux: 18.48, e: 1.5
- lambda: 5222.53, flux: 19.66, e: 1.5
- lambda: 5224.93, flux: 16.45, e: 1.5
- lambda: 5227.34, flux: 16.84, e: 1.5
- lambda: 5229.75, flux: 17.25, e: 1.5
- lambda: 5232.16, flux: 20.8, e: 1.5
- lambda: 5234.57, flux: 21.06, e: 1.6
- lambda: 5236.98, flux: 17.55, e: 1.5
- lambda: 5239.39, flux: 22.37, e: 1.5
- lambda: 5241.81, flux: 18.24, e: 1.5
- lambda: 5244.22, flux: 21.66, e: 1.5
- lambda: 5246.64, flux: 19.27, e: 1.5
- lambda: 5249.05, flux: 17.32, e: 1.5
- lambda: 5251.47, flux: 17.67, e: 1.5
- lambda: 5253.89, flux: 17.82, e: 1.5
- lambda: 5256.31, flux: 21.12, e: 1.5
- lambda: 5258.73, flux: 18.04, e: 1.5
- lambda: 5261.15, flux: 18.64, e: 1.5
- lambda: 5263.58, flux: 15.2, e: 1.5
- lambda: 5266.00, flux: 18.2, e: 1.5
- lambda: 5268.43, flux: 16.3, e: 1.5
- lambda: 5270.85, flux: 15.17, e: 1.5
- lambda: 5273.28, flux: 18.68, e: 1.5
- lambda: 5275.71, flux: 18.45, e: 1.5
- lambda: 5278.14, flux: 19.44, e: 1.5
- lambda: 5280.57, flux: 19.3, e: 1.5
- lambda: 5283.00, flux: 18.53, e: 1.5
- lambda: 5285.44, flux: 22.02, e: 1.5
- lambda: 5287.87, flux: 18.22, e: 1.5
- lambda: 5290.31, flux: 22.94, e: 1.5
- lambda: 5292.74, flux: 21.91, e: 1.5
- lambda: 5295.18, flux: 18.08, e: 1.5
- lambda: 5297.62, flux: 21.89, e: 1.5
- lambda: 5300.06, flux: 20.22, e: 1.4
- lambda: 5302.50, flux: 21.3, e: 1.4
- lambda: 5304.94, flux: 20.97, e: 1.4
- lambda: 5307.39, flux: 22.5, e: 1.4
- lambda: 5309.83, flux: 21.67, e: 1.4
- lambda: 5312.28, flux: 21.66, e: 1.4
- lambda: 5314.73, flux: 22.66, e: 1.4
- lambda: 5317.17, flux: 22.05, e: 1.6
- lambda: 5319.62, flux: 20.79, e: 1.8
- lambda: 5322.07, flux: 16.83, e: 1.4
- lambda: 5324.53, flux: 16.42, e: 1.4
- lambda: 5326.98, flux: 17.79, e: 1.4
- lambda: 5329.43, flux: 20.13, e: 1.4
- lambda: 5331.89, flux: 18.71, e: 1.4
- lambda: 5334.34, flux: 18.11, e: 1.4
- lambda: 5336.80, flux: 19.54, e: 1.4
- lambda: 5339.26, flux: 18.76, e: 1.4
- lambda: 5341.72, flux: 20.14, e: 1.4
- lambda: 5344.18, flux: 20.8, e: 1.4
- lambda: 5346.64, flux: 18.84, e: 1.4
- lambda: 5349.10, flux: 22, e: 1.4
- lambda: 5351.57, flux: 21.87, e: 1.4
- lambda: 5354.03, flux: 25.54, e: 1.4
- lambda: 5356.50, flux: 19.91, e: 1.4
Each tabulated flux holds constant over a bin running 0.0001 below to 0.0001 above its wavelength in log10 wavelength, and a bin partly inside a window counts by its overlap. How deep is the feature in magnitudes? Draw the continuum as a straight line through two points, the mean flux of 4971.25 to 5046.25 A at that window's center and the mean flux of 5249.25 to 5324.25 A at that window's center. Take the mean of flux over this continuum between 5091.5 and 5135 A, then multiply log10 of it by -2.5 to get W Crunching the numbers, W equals 0.06 mag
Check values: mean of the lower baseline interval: 18.2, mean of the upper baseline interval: 19.5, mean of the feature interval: 17.7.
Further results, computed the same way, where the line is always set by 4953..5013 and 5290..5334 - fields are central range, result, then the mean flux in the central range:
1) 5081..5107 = 0.06 mag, 18.4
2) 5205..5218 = 0.20 mag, 16.6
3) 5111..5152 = 0.13 mag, 17.3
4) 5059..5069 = -0.02 mag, 19.7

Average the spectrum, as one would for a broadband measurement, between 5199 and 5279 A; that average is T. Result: 18.1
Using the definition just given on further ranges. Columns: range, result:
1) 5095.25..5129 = 17.6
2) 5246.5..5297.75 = 18.8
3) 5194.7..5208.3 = 16.6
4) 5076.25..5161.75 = 17.7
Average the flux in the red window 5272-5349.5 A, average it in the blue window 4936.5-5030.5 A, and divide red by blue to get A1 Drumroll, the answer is 1.11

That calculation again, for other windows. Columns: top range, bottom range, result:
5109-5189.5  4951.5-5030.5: 0.91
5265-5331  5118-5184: 1.17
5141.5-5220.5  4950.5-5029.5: 0.90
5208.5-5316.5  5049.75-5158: 1.07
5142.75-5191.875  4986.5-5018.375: 0.87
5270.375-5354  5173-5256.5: 1.16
